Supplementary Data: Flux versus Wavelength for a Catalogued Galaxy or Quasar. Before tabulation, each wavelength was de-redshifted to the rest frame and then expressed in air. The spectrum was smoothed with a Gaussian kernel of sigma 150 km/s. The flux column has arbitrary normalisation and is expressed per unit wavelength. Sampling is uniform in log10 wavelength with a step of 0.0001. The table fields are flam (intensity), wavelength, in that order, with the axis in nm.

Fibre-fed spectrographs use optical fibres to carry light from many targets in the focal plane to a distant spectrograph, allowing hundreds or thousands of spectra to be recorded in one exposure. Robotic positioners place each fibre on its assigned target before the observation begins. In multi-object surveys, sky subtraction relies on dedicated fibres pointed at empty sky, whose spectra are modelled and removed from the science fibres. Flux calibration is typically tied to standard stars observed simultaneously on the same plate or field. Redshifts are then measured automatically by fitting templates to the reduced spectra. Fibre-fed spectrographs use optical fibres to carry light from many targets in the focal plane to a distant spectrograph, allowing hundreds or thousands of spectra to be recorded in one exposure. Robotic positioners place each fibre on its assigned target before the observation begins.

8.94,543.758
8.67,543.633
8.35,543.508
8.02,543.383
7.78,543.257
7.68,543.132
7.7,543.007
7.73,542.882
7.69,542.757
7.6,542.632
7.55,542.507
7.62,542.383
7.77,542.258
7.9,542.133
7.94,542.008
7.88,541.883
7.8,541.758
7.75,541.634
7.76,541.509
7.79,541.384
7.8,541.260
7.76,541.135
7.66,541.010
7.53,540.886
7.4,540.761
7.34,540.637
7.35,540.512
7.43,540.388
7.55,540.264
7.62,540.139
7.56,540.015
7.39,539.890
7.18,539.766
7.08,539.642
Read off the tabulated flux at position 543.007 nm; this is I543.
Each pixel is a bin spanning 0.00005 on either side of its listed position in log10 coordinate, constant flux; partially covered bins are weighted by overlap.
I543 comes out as 7.7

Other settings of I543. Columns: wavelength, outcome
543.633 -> 8.67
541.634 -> 7.75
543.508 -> 8.35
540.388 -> 7.43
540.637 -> 7.34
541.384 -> 7.79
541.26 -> 7.8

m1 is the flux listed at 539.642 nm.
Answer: 7.08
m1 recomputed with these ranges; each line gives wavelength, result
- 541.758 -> 7.8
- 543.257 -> 7.78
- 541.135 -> 7.76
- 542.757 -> 7.69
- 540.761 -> 7.4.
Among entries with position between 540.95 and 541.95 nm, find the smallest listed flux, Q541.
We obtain 7.66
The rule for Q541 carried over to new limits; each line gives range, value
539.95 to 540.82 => 7.34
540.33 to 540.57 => 7.35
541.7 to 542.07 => 7.8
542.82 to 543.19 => 7.68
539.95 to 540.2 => 7.56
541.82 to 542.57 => 7.55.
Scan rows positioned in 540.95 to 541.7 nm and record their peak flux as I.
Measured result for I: 7.8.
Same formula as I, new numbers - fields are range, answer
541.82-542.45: 7.94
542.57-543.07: 7.73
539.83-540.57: 7.62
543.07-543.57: 8.35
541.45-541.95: 7.88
